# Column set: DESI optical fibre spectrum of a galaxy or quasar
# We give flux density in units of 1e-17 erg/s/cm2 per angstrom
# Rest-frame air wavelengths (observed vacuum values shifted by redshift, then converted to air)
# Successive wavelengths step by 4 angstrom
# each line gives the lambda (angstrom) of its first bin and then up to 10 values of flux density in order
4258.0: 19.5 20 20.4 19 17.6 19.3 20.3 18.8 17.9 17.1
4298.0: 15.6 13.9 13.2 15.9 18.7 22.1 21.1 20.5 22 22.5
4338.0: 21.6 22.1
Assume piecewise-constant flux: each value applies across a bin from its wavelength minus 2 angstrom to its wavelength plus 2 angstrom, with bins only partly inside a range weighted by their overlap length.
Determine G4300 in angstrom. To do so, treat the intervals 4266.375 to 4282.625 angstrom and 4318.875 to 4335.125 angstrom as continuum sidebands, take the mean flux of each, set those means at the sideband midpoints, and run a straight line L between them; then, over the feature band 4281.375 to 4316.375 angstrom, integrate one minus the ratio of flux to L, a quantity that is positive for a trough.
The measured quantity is 5.9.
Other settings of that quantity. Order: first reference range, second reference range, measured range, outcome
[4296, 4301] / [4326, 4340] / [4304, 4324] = 0.1 angstrom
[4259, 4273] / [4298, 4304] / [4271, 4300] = -2.4 angstrom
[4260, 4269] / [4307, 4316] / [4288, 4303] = 1.4 angstrom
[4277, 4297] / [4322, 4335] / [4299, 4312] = 3.5 angstrom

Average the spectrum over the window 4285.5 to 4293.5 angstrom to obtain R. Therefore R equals 18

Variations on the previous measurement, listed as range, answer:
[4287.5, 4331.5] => 18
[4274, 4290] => 19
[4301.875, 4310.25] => 14.1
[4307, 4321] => 18.7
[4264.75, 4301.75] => 18.2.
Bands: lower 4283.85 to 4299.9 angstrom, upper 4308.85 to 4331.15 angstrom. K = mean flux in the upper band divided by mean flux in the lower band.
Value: 1.2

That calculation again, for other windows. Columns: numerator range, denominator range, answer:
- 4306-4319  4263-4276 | 0.93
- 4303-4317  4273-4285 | 0.85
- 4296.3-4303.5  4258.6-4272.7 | 0.75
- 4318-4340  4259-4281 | 1.12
